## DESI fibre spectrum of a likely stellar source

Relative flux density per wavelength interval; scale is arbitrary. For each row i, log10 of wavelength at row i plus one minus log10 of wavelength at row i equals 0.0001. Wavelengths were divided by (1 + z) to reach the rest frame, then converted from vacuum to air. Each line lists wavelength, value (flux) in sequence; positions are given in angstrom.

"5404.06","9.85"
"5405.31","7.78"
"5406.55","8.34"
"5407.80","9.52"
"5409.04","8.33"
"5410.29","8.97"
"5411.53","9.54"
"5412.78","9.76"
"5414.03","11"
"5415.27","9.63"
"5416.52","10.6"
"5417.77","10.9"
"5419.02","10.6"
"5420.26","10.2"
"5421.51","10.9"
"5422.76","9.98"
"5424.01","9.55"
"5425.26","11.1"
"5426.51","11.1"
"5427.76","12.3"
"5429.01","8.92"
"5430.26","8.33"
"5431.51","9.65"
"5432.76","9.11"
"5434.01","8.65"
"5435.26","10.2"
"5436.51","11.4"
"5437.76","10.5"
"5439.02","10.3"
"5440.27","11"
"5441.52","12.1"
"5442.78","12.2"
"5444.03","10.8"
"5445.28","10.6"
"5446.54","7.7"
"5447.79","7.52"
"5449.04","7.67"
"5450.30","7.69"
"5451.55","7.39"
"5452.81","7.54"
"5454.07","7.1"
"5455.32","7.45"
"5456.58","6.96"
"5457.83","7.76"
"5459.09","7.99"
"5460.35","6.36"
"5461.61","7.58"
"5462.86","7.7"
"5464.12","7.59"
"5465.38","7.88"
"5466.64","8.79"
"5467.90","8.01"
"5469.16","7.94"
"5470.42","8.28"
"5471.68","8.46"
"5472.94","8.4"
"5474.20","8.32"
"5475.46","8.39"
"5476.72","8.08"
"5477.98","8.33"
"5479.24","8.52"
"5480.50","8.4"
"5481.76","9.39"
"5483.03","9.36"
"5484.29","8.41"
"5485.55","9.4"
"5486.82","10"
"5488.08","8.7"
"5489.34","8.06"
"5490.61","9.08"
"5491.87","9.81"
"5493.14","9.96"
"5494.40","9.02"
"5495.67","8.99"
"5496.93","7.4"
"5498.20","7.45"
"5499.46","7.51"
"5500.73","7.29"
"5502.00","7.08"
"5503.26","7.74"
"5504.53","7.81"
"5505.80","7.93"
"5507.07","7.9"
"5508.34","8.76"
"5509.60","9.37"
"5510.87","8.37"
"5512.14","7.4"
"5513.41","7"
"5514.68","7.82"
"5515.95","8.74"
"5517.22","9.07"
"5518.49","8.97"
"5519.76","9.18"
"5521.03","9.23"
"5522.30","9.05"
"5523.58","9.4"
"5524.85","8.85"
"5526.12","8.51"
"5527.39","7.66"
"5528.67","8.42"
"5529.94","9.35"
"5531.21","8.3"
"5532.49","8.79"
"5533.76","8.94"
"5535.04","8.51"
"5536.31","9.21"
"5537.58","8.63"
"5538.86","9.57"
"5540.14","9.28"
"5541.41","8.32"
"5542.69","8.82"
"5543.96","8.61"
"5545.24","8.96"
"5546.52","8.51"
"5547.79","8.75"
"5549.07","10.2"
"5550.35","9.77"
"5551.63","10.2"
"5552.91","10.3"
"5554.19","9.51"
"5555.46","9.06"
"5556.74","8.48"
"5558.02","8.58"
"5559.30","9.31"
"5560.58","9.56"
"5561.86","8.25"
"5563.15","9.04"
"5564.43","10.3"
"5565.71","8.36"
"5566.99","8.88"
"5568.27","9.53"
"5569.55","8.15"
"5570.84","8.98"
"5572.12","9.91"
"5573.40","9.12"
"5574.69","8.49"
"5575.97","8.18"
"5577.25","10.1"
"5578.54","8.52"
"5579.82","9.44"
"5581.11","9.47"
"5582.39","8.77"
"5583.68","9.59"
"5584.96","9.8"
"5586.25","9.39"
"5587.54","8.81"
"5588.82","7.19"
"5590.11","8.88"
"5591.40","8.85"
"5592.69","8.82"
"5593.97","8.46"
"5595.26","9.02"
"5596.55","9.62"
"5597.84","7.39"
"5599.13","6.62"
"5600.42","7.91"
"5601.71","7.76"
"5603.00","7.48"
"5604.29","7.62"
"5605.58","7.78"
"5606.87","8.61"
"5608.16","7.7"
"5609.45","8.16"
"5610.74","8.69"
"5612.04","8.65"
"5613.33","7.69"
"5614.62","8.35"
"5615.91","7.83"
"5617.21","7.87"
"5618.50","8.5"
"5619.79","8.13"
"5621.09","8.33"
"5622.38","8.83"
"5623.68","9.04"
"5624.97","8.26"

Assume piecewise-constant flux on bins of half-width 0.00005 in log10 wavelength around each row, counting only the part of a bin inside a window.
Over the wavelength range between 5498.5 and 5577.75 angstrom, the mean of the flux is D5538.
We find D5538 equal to 8.77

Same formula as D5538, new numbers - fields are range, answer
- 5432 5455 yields 9.39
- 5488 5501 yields 8.5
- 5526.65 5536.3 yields 8.61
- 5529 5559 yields 9.07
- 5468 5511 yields 8.46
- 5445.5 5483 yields 7.96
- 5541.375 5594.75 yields 9.06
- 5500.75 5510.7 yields 8.05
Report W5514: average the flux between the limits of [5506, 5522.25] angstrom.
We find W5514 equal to 8.49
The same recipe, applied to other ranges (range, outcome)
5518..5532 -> 8.81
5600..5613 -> 8.03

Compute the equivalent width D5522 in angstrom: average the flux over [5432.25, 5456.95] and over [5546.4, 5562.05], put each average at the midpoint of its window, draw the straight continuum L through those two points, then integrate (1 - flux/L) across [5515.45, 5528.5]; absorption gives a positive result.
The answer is 0.6 angstrom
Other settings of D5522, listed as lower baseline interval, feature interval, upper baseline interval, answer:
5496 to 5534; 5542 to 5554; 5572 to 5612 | -1.3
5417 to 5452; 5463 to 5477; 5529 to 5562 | 2.2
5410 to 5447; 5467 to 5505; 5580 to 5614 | 4.7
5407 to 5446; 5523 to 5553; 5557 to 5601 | 0.8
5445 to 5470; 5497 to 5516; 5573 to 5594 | 0.8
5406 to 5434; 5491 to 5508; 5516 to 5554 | 2.1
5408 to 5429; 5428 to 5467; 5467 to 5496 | 3.0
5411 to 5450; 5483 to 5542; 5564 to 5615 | 4.8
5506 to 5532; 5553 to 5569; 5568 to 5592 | -0.4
